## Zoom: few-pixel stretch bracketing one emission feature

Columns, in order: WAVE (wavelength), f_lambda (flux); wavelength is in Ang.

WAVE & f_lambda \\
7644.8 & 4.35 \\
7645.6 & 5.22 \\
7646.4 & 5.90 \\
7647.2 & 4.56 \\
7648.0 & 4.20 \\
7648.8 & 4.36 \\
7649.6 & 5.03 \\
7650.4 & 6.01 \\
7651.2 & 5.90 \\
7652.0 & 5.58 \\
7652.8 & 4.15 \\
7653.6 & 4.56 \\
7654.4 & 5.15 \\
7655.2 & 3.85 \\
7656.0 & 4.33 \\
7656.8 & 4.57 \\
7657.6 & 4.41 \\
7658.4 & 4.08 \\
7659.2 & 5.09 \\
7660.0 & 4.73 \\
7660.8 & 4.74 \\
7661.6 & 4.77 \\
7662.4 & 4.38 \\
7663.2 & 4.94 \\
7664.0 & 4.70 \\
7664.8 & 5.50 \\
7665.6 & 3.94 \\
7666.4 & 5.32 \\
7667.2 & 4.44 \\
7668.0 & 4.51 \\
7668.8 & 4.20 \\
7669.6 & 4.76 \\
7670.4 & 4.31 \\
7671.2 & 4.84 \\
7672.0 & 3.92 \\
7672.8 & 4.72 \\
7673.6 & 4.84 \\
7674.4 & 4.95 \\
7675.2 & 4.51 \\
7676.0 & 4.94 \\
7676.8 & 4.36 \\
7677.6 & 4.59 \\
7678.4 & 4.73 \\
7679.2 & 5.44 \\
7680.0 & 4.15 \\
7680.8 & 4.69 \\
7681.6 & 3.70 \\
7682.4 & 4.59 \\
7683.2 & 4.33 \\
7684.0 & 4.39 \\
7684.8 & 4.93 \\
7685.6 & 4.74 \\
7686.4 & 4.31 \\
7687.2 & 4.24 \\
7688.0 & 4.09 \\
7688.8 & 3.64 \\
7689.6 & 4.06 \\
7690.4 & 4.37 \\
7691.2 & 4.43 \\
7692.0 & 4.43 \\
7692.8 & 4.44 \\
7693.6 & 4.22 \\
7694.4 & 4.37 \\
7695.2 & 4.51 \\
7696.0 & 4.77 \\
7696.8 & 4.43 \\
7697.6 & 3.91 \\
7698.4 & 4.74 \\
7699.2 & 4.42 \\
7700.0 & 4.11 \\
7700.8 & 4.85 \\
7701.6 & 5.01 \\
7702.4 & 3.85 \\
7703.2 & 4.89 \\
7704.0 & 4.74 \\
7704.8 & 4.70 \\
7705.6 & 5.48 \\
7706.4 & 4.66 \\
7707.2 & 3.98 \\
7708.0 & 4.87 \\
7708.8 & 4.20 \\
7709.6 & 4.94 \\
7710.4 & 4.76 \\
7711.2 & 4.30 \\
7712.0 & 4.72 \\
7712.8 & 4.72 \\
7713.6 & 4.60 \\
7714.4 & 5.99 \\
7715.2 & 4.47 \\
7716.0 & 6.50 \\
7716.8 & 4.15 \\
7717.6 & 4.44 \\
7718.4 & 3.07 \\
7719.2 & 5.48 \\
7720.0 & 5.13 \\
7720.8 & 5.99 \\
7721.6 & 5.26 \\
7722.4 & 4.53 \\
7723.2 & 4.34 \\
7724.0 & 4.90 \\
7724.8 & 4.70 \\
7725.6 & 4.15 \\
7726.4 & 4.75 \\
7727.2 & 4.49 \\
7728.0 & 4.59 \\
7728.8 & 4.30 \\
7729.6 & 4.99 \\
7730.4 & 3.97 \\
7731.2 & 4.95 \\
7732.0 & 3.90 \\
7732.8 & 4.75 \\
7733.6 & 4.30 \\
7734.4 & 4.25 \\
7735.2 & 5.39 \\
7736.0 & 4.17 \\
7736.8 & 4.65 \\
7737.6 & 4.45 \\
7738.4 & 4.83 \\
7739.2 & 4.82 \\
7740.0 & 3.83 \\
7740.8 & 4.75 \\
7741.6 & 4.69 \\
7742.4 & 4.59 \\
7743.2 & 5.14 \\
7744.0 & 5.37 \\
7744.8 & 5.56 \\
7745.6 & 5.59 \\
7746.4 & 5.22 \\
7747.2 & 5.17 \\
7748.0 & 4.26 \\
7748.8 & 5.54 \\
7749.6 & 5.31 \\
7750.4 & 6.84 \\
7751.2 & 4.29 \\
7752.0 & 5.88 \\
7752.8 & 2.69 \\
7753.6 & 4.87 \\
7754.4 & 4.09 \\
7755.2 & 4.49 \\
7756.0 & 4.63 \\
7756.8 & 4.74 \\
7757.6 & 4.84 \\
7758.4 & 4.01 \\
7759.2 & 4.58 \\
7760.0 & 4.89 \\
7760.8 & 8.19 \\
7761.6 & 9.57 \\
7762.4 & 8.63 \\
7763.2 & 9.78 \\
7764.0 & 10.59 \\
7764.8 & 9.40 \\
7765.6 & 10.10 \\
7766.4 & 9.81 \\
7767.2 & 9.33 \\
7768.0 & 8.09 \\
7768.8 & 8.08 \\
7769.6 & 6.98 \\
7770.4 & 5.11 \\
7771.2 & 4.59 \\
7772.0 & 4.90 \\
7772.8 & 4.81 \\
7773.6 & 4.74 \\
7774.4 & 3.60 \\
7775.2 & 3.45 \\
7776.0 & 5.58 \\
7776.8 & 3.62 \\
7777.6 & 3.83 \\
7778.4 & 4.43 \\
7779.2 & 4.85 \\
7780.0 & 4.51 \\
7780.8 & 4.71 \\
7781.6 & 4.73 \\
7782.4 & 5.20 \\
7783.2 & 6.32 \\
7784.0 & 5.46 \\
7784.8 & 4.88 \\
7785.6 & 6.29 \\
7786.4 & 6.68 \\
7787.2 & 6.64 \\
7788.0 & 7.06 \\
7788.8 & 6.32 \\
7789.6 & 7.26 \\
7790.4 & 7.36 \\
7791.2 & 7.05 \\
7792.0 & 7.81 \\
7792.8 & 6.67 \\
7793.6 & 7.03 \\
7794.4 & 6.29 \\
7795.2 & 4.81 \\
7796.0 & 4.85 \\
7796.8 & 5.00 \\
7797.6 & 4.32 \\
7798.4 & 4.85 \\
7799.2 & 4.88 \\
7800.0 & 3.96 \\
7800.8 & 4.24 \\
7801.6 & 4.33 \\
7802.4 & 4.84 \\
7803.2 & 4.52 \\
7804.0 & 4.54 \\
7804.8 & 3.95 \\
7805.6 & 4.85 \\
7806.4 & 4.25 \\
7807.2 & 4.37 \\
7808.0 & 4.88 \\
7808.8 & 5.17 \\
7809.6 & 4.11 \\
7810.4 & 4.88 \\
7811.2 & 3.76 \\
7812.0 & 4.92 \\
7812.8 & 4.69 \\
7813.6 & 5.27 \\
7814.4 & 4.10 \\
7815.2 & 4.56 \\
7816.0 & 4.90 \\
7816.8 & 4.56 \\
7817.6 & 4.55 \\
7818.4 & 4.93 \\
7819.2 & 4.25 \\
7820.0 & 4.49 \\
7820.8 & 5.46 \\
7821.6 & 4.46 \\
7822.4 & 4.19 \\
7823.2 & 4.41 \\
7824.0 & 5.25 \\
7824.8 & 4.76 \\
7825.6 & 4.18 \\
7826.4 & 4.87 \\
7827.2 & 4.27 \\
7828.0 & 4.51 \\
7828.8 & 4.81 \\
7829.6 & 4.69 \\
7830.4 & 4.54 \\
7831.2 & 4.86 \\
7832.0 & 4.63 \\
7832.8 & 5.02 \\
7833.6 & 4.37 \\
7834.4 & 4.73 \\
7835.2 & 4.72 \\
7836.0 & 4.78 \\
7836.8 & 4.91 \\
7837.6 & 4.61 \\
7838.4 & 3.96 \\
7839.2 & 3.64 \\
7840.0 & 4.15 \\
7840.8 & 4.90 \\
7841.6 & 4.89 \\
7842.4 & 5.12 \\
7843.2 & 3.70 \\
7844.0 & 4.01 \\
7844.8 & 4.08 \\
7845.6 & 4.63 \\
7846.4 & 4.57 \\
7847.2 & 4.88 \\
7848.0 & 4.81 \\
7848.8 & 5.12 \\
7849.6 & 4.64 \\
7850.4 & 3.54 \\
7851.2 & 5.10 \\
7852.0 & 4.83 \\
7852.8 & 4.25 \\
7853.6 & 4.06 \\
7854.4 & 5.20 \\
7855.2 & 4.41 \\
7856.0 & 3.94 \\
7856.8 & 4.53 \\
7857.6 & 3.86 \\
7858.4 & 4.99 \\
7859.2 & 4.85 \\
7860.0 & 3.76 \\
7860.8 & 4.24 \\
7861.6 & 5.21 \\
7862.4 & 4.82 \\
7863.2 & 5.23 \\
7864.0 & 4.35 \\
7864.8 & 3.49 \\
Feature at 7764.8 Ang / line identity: H-alpha 6563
